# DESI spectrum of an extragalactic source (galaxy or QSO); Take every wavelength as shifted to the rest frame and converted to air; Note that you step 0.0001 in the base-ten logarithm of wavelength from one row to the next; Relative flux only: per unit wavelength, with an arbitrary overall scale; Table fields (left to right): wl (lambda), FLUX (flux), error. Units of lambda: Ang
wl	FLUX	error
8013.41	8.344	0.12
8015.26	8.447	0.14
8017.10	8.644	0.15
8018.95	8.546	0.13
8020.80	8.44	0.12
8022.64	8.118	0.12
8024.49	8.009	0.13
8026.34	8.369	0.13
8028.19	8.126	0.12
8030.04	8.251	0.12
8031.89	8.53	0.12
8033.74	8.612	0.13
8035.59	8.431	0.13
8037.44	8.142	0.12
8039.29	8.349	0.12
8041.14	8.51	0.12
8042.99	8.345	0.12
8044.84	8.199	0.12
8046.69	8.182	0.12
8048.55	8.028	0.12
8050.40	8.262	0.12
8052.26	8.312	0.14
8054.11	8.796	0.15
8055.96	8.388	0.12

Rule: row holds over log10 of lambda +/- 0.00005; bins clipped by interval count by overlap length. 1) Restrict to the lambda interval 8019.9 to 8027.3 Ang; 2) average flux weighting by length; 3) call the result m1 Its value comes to 8.23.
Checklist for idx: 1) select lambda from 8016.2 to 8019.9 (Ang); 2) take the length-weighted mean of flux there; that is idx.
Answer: 8.58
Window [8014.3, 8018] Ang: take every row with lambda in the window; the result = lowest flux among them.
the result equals 8.447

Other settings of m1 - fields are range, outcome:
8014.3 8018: 8.55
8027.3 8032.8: 8.3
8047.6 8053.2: 8.19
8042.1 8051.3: 8.2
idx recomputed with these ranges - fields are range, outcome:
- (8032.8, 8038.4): 8.4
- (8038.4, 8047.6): 8.32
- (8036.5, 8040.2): 8.25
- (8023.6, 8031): 8.18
